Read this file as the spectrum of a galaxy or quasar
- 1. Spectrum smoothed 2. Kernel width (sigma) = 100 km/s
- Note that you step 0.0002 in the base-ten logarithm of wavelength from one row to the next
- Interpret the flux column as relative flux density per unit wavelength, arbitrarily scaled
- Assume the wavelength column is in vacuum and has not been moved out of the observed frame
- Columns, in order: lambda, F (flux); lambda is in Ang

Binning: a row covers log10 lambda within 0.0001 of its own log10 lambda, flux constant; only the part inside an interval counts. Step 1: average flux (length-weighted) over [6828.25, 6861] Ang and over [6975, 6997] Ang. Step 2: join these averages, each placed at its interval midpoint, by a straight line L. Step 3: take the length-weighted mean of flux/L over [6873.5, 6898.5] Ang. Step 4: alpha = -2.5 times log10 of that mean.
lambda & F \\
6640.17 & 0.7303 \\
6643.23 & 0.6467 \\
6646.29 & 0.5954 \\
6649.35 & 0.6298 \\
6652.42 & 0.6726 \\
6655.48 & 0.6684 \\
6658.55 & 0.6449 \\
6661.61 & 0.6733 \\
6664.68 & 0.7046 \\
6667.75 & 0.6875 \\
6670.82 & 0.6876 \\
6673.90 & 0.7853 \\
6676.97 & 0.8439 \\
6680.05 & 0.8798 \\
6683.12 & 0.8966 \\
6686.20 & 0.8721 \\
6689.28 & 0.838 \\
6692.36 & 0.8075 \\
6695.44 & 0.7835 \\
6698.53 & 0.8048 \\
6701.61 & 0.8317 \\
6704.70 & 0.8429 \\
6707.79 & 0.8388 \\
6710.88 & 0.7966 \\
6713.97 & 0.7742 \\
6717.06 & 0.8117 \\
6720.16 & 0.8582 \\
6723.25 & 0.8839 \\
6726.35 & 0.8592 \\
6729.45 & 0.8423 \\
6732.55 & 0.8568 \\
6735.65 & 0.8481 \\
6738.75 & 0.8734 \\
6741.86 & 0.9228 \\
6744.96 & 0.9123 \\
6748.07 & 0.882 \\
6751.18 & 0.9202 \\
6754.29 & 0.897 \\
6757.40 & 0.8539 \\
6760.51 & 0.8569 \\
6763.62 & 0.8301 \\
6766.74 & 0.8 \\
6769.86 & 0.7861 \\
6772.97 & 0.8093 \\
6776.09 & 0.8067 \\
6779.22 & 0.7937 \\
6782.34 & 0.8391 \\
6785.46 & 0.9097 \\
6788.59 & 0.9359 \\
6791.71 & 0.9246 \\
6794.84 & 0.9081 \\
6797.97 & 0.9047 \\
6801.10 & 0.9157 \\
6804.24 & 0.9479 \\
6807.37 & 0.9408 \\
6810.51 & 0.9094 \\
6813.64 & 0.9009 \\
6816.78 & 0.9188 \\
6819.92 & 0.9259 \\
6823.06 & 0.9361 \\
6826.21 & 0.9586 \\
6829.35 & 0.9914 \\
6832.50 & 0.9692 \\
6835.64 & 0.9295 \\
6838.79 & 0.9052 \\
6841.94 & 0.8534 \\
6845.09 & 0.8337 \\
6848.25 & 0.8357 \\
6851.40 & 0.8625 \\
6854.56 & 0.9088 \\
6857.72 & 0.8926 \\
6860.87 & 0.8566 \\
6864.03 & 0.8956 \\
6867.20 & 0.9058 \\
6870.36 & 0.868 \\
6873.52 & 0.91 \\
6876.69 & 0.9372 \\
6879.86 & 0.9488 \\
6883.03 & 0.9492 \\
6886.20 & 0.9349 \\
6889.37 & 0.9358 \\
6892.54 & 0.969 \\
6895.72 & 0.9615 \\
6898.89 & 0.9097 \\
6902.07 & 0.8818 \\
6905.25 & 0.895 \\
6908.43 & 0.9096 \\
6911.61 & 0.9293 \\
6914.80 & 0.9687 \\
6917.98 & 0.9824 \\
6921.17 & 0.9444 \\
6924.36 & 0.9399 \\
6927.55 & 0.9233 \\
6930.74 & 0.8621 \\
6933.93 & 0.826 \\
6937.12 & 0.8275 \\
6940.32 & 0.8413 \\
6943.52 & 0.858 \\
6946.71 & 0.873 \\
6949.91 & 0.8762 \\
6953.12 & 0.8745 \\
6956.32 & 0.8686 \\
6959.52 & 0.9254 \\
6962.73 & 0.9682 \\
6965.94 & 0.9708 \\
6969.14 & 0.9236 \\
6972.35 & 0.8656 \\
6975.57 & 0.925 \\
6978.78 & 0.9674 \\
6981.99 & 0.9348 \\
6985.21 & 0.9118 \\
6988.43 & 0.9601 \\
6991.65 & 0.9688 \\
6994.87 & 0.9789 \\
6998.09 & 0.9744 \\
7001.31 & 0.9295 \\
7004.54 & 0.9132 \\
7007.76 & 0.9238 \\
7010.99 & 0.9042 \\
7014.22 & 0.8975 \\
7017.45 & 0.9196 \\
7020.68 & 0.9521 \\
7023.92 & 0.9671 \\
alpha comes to -0.04 mag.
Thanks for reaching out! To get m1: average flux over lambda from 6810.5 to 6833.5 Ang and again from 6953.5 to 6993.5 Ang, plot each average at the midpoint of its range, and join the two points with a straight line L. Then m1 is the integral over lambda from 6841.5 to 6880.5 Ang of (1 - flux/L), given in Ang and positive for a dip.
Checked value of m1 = 2.2 Ang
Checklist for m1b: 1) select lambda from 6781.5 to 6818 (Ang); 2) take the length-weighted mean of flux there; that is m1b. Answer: 0.914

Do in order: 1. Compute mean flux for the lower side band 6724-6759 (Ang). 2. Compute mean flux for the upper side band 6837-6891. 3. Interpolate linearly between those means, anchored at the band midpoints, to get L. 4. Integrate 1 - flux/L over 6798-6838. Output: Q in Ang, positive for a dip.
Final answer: -2.04 Ang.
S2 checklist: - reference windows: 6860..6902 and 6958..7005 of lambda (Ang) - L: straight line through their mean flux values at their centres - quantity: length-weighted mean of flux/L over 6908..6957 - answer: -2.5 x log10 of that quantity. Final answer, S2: 0.04 mag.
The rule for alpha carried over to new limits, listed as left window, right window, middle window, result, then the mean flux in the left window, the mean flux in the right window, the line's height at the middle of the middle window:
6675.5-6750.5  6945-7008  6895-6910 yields 0.00 mag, 0.849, 0.927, 0.905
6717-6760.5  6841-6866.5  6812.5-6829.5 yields -0.08 mag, 0.874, 0.869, 0.87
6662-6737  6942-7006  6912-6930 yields -0.05 mag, 0.816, 0.924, 0.903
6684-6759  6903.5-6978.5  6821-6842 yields -0.07 mag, 0.851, 0.904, 0.878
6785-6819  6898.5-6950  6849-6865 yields 0.04 mag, 0.92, 0.897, 0.91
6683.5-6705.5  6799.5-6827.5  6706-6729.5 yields 0.02 mag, 0.829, 0.928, 0.848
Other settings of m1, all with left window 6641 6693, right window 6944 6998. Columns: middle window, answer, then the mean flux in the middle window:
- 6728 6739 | -1.1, 0.853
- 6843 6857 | -0.2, 0.861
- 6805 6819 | -1.6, 0.92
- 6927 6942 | 0.8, 0.851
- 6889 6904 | -0.9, 0.93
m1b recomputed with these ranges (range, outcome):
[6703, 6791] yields 0.852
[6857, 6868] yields 0.886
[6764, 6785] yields 0.813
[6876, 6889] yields 0.942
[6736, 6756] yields 0.898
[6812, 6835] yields 0.943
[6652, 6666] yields 0.673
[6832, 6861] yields 0.883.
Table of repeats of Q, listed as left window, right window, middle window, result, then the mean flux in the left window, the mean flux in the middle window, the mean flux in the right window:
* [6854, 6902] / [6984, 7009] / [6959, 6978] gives 0.16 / 0.918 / 0.931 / 0.946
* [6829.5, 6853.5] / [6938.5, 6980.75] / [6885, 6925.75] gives -1.73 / 0.891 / 0.936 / 0.903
